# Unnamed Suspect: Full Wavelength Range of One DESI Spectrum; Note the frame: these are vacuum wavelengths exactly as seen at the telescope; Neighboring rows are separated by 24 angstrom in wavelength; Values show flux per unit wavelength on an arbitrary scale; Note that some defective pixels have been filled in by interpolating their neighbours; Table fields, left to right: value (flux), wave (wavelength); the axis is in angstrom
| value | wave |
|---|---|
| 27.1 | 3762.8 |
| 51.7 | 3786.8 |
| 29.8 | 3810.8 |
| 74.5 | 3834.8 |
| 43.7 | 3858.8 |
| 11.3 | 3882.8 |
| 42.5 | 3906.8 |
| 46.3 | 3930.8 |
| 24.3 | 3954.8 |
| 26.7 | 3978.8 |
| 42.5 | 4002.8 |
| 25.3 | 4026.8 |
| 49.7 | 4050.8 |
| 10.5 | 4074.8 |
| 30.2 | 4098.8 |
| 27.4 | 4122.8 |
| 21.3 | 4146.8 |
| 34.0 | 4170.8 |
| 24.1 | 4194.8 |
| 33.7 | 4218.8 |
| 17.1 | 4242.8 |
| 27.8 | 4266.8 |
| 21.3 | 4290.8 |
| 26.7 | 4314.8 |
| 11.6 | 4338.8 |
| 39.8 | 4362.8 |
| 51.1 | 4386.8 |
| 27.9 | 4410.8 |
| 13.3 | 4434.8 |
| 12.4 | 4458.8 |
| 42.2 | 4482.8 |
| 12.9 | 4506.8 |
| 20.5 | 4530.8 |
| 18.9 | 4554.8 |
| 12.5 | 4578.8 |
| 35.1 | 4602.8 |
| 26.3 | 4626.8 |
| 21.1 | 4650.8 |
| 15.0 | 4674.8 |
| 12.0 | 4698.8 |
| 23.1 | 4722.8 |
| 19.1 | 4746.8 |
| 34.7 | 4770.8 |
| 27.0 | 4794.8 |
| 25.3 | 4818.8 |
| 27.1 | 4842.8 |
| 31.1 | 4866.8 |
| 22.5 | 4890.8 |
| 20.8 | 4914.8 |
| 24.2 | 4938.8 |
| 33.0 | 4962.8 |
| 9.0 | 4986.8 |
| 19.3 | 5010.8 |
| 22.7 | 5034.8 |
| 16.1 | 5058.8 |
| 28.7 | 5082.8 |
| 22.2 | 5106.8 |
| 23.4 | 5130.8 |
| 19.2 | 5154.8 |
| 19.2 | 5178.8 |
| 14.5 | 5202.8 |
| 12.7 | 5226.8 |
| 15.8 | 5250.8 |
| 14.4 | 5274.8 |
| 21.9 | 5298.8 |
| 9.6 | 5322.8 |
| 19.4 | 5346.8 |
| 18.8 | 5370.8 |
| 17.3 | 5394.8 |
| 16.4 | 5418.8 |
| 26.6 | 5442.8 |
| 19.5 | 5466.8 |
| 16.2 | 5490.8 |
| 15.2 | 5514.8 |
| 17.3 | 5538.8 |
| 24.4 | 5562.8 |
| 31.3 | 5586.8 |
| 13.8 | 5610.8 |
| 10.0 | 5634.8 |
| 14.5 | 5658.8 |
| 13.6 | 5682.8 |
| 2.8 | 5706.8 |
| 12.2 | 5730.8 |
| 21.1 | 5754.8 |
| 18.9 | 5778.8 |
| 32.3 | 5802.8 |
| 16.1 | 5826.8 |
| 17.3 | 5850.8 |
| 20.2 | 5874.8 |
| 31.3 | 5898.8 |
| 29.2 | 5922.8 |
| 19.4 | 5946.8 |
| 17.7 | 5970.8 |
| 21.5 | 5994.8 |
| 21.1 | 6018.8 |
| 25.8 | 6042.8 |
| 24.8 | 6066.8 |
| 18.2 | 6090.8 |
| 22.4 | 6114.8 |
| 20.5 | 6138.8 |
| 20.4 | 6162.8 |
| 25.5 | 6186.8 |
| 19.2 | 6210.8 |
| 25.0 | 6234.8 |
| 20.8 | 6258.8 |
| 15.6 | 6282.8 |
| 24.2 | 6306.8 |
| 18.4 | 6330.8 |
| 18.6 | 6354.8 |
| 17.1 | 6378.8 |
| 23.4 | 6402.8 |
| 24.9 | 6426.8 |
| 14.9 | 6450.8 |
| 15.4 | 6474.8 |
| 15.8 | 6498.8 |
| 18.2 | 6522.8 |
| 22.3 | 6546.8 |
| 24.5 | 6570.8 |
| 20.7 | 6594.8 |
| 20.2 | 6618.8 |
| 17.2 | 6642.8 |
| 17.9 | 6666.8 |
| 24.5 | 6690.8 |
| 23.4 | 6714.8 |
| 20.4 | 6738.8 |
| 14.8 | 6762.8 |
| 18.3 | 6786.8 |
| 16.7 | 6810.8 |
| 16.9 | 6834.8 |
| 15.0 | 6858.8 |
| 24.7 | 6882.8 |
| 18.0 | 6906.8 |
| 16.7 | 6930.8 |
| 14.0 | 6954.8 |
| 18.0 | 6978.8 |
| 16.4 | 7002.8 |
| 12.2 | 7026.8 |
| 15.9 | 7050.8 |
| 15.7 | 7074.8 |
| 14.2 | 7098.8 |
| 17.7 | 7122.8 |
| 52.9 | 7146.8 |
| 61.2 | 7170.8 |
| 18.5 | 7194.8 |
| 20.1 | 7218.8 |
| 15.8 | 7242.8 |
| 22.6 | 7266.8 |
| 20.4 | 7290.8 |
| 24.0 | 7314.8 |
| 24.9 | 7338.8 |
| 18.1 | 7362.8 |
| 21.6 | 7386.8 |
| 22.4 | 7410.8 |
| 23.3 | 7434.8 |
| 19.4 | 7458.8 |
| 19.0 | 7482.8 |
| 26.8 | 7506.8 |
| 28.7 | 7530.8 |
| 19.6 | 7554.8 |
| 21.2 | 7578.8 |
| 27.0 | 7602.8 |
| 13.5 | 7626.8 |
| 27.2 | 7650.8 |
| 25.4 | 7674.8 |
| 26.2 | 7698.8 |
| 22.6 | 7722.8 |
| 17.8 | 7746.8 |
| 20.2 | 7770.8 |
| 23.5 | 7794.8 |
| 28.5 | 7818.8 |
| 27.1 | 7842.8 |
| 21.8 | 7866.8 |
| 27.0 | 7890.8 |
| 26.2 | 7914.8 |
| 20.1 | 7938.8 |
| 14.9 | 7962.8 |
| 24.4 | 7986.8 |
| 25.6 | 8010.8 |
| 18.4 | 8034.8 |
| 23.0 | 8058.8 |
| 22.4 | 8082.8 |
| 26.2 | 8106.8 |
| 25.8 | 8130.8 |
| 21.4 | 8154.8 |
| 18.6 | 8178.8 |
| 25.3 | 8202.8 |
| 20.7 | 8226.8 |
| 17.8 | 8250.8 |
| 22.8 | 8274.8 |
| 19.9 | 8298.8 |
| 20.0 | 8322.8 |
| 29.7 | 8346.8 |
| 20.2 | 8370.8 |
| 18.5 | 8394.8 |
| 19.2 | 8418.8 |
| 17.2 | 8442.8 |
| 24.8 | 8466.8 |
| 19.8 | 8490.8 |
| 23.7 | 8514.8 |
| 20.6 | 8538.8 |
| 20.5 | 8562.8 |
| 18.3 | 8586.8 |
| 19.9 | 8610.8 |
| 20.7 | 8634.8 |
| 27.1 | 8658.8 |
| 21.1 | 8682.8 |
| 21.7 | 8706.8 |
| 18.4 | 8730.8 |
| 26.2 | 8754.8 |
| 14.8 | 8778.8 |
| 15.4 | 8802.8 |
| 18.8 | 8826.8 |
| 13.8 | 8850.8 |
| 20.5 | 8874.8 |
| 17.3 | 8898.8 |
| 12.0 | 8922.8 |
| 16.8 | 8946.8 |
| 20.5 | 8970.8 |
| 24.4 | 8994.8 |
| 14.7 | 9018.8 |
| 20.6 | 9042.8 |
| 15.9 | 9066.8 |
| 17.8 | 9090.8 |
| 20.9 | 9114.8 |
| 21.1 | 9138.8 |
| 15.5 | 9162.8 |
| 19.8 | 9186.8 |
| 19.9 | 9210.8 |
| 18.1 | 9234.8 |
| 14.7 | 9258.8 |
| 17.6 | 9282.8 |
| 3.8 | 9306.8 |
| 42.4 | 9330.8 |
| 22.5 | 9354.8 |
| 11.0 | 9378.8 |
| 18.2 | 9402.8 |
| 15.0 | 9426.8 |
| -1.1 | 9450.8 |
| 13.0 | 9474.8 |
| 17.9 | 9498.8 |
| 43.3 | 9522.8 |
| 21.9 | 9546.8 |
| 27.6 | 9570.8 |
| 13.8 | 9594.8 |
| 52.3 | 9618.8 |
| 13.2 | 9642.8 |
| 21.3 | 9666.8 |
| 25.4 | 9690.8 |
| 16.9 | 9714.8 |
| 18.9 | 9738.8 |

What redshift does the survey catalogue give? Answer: 0.92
